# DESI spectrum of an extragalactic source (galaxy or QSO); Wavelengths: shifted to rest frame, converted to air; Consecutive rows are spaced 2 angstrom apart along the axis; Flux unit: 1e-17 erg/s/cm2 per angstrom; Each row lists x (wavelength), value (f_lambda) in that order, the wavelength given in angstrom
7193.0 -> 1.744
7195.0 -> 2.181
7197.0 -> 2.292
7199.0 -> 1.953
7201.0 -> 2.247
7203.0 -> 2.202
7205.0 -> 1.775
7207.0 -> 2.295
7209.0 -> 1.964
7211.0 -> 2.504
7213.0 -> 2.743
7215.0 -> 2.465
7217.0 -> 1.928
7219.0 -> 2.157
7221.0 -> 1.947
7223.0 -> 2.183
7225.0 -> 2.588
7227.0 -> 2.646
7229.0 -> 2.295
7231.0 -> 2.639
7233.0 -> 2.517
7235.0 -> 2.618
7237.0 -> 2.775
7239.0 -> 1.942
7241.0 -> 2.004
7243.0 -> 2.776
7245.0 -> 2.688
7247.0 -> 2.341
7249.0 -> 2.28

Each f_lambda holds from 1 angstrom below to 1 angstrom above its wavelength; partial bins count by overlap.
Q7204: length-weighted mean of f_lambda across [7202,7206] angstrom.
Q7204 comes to 1.99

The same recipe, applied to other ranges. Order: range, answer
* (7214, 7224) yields 2.14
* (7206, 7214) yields 2.38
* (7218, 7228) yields 2.3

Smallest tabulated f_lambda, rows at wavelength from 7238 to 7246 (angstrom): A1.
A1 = 1.942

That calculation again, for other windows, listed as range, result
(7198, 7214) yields 1.775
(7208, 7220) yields 1.928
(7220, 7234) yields 1.947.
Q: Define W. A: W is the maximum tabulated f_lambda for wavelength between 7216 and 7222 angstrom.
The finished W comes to 2.157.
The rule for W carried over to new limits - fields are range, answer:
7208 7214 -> 2.743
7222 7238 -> 2.775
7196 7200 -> 2.292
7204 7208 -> 2.295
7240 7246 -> 2.776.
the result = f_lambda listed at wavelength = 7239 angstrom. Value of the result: 1.942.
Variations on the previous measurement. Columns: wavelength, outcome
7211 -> 2.504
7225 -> 2.588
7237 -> 2.775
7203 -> 2.202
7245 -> 2.688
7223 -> 2.183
